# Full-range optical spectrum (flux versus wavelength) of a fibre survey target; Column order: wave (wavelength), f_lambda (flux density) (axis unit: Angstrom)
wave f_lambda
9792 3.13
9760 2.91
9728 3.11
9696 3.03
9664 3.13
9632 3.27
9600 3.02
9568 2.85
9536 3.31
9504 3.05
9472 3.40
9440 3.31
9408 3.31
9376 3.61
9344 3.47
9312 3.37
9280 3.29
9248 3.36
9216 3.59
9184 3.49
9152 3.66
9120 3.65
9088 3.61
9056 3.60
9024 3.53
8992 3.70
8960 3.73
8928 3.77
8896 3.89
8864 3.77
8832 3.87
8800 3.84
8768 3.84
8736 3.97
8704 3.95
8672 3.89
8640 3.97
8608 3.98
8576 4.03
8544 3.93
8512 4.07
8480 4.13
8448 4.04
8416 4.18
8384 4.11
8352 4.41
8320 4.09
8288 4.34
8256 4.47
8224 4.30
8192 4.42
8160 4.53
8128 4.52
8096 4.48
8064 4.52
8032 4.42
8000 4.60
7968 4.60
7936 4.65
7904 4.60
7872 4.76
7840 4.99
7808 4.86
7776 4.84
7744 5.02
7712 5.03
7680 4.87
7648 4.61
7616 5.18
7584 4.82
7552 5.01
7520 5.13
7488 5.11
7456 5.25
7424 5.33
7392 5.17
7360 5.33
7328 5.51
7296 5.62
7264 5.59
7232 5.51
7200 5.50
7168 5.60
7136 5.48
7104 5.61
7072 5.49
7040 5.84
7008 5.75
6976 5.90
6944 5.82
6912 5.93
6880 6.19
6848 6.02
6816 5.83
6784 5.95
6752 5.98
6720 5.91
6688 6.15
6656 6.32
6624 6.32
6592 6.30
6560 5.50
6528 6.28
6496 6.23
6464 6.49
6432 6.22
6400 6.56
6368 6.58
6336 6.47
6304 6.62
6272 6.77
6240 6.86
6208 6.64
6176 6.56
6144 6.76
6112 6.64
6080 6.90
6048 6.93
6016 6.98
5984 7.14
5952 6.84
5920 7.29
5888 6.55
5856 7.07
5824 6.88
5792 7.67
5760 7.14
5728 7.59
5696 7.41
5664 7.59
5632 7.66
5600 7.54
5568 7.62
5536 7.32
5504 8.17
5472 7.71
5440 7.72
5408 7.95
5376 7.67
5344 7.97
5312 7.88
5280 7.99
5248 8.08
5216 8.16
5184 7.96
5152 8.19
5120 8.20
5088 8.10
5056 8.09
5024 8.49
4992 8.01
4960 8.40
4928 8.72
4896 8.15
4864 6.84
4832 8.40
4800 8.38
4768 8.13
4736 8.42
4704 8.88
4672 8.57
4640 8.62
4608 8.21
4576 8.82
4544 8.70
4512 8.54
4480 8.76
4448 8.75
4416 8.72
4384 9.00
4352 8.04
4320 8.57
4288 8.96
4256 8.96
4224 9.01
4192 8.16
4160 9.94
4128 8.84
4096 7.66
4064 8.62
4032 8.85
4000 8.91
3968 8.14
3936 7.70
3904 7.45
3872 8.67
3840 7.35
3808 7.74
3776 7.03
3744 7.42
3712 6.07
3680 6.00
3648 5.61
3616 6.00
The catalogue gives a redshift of 0.000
